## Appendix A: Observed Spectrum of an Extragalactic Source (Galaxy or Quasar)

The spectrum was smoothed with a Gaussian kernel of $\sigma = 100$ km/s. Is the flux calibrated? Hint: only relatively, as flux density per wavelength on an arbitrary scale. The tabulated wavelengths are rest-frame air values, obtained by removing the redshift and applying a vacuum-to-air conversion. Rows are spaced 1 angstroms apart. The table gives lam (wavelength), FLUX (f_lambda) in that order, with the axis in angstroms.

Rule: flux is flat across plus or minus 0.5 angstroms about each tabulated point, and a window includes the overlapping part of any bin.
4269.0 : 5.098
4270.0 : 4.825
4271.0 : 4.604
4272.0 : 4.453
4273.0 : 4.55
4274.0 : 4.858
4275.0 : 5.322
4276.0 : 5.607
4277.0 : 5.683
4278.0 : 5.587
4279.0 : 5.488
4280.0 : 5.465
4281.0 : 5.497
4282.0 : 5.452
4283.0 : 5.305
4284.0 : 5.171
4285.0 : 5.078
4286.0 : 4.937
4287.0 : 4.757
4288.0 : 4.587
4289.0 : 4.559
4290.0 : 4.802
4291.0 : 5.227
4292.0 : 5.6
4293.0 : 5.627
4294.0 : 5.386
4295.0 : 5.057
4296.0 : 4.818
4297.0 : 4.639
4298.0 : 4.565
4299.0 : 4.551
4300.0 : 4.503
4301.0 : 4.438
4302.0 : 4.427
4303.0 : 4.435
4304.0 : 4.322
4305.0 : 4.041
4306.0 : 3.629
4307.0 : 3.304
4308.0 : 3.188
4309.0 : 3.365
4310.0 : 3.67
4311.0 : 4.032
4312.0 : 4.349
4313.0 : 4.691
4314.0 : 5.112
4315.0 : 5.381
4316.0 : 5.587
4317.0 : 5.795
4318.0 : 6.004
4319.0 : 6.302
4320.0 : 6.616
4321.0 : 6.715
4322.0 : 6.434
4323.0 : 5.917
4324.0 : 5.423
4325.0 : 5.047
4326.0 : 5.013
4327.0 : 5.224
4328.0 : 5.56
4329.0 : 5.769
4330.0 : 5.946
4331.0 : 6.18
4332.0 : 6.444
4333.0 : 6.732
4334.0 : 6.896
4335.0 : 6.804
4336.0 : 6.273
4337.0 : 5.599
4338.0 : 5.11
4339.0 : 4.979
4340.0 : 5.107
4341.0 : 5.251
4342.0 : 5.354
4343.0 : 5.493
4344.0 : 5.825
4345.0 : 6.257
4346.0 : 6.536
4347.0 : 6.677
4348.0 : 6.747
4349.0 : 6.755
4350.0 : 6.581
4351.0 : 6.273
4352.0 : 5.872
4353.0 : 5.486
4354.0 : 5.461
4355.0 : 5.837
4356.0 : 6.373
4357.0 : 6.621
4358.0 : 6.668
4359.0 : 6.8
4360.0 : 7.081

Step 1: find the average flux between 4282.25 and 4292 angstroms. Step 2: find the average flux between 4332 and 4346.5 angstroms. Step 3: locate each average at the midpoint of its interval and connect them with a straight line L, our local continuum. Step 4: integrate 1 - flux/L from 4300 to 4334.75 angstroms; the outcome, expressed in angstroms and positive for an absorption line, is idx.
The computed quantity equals 2.2 angstroms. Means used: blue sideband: 4.98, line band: 5.18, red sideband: 5.89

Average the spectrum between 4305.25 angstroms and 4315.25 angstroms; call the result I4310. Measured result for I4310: 4.04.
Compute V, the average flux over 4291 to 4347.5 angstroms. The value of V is 5.29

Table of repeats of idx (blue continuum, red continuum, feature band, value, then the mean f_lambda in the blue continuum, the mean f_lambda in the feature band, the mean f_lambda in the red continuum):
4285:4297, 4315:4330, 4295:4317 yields 4.10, 5.02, 4.39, 5.8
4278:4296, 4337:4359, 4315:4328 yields -0.43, 5.18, 5.81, 5.98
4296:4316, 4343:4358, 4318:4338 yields -3.00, 4.29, 6.02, 6.23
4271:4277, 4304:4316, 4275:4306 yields -2.43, 4.99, 4.97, 4.14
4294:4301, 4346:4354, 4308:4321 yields 0.46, 4.72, 5.07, 6.3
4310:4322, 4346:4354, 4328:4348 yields 0.11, 5.47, 5.97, 6.3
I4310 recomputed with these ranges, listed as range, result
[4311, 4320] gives 5.39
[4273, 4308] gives 4.87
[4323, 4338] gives 5.89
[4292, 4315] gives 4.42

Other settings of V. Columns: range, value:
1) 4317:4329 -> 5.84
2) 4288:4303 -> 4.85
